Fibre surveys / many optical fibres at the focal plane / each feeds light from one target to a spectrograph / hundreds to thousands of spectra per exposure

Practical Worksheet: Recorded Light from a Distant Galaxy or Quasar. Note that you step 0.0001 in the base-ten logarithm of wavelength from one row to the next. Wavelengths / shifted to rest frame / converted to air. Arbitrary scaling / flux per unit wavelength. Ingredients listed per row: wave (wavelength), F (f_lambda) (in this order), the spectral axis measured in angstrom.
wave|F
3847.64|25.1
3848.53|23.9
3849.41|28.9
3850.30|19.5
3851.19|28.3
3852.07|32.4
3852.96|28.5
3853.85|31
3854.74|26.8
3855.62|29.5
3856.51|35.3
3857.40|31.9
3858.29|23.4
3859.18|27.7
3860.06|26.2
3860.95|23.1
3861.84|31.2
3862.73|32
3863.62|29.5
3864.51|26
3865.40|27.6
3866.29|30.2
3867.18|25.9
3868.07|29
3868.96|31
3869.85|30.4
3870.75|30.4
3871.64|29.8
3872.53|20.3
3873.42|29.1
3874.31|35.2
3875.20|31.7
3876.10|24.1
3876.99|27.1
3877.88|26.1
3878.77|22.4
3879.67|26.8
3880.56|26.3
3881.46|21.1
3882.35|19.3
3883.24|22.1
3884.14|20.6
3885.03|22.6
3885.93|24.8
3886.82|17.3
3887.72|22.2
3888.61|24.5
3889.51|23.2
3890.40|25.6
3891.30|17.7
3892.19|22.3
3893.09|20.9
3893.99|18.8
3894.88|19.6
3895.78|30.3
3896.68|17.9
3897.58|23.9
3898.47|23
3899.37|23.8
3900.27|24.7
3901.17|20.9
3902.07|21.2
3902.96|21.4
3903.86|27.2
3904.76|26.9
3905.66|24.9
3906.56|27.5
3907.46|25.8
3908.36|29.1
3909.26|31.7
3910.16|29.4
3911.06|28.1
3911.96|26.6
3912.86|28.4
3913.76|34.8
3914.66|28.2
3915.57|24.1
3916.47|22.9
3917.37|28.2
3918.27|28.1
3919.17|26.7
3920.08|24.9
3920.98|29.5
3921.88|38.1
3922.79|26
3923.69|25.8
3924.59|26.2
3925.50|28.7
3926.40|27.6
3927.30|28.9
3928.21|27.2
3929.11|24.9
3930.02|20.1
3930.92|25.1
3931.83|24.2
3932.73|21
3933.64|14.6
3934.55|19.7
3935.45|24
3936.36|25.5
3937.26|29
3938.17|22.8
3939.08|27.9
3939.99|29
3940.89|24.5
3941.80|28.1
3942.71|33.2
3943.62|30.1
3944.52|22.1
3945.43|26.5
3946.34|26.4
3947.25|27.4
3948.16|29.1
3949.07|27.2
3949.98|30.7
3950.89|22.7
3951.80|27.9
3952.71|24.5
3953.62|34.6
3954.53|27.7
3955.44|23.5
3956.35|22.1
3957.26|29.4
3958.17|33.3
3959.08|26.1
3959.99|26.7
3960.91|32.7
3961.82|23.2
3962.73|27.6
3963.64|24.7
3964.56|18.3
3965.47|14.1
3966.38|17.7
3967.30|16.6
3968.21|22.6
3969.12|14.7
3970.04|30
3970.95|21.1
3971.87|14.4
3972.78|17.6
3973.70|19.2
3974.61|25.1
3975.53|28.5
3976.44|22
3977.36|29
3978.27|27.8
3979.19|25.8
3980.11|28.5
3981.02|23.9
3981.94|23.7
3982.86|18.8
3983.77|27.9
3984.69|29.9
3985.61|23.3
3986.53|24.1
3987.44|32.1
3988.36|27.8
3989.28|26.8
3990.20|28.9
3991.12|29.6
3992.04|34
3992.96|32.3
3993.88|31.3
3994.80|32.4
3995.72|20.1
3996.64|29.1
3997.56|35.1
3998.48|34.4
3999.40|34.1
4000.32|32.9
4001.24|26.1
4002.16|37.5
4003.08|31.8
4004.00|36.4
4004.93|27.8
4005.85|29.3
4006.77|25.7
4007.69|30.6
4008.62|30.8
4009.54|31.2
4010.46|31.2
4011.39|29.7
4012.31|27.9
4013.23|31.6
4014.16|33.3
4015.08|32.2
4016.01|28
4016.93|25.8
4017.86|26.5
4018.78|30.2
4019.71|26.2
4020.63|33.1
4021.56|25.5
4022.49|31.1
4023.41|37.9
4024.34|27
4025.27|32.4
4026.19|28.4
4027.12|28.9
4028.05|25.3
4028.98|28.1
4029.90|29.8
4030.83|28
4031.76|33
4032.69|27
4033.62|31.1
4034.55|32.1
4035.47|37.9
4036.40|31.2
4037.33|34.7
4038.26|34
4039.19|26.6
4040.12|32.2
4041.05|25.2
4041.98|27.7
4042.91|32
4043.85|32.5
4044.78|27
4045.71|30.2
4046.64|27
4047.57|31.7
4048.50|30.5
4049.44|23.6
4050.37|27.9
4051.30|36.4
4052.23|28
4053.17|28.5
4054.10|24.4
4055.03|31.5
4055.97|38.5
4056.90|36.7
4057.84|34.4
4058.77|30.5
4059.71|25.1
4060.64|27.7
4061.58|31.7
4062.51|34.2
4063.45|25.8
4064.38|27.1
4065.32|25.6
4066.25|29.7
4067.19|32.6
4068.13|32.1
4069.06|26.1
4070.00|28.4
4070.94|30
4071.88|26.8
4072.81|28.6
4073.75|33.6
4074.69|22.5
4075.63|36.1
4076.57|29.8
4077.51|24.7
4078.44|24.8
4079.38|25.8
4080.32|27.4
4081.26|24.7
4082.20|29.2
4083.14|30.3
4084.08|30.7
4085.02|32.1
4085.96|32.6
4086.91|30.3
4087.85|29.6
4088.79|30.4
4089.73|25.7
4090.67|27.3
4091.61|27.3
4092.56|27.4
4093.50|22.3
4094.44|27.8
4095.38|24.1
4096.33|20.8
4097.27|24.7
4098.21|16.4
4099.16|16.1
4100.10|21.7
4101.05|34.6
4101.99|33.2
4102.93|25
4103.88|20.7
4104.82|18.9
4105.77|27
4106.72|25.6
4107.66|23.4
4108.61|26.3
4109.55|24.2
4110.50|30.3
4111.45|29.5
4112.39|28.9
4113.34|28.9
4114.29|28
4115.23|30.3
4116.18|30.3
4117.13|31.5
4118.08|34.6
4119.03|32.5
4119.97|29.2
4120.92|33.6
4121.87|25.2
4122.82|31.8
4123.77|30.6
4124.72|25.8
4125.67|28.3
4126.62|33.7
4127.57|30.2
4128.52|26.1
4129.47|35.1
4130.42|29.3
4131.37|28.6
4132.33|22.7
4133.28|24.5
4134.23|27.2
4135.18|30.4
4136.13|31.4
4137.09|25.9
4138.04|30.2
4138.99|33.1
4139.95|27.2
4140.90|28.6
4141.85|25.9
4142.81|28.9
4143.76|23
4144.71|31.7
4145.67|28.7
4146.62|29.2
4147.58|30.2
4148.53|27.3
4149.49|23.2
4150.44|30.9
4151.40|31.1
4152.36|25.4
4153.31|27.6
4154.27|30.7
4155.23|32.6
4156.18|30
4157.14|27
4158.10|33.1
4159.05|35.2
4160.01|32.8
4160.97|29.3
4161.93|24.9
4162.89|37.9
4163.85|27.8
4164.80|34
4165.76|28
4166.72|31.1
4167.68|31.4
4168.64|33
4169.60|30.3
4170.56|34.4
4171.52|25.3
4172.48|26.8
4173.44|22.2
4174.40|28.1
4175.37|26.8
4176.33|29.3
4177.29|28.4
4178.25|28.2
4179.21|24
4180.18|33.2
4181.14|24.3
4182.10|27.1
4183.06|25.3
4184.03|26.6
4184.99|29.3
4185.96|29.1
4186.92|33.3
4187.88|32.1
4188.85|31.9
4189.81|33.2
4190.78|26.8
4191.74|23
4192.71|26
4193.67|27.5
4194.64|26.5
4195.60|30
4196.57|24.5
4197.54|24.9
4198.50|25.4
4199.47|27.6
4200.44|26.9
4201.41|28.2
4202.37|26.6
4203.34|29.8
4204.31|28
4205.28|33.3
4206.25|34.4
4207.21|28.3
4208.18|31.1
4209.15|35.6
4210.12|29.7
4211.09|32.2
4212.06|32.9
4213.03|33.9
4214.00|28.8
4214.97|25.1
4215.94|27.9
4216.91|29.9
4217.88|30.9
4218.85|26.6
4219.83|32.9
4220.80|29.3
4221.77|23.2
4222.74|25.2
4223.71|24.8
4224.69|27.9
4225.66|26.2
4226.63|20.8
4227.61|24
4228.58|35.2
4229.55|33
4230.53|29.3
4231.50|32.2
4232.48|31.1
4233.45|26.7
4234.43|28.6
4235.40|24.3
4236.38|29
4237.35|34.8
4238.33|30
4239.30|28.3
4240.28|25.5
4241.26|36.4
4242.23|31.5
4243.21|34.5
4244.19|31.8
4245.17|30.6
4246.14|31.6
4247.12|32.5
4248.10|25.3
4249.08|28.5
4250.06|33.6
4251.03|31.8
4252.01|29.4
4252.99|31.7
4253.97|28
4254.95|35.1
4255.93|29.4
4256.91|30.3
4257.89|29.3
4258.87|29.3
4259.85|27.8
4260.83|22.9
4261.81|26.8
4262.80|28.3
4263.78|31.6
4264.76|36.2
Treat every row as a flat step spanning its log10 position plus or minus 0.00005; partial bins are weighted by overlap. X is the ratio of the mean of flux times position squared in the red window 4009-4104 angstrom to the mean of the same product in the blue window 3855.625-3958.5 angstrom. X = 1.2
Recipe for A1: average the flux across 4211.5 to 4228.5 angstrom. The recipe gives 27.9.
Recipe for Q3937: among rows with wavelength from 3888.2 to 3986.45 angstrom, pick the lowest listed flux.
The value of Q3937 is 14.1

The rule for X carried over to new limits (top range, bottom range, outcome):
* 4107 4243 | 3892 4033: 1.20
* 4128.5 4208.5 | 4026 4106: 1.06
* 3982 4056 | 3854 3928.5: 1.21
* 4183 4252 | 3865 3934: 1.34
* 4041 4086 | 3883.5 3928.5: 1.25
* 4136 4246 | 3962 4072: 1.11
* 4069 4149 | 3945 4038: 1.06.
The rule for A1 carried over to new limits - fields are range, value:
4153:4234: 29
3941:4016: 27.2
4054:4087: 29.5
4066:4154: 28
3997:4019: 30.8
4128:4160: 28.9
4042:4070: 29.9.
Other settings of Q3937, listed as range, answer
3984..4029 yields 20.1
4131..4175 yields 22.2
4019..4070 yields 23.6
